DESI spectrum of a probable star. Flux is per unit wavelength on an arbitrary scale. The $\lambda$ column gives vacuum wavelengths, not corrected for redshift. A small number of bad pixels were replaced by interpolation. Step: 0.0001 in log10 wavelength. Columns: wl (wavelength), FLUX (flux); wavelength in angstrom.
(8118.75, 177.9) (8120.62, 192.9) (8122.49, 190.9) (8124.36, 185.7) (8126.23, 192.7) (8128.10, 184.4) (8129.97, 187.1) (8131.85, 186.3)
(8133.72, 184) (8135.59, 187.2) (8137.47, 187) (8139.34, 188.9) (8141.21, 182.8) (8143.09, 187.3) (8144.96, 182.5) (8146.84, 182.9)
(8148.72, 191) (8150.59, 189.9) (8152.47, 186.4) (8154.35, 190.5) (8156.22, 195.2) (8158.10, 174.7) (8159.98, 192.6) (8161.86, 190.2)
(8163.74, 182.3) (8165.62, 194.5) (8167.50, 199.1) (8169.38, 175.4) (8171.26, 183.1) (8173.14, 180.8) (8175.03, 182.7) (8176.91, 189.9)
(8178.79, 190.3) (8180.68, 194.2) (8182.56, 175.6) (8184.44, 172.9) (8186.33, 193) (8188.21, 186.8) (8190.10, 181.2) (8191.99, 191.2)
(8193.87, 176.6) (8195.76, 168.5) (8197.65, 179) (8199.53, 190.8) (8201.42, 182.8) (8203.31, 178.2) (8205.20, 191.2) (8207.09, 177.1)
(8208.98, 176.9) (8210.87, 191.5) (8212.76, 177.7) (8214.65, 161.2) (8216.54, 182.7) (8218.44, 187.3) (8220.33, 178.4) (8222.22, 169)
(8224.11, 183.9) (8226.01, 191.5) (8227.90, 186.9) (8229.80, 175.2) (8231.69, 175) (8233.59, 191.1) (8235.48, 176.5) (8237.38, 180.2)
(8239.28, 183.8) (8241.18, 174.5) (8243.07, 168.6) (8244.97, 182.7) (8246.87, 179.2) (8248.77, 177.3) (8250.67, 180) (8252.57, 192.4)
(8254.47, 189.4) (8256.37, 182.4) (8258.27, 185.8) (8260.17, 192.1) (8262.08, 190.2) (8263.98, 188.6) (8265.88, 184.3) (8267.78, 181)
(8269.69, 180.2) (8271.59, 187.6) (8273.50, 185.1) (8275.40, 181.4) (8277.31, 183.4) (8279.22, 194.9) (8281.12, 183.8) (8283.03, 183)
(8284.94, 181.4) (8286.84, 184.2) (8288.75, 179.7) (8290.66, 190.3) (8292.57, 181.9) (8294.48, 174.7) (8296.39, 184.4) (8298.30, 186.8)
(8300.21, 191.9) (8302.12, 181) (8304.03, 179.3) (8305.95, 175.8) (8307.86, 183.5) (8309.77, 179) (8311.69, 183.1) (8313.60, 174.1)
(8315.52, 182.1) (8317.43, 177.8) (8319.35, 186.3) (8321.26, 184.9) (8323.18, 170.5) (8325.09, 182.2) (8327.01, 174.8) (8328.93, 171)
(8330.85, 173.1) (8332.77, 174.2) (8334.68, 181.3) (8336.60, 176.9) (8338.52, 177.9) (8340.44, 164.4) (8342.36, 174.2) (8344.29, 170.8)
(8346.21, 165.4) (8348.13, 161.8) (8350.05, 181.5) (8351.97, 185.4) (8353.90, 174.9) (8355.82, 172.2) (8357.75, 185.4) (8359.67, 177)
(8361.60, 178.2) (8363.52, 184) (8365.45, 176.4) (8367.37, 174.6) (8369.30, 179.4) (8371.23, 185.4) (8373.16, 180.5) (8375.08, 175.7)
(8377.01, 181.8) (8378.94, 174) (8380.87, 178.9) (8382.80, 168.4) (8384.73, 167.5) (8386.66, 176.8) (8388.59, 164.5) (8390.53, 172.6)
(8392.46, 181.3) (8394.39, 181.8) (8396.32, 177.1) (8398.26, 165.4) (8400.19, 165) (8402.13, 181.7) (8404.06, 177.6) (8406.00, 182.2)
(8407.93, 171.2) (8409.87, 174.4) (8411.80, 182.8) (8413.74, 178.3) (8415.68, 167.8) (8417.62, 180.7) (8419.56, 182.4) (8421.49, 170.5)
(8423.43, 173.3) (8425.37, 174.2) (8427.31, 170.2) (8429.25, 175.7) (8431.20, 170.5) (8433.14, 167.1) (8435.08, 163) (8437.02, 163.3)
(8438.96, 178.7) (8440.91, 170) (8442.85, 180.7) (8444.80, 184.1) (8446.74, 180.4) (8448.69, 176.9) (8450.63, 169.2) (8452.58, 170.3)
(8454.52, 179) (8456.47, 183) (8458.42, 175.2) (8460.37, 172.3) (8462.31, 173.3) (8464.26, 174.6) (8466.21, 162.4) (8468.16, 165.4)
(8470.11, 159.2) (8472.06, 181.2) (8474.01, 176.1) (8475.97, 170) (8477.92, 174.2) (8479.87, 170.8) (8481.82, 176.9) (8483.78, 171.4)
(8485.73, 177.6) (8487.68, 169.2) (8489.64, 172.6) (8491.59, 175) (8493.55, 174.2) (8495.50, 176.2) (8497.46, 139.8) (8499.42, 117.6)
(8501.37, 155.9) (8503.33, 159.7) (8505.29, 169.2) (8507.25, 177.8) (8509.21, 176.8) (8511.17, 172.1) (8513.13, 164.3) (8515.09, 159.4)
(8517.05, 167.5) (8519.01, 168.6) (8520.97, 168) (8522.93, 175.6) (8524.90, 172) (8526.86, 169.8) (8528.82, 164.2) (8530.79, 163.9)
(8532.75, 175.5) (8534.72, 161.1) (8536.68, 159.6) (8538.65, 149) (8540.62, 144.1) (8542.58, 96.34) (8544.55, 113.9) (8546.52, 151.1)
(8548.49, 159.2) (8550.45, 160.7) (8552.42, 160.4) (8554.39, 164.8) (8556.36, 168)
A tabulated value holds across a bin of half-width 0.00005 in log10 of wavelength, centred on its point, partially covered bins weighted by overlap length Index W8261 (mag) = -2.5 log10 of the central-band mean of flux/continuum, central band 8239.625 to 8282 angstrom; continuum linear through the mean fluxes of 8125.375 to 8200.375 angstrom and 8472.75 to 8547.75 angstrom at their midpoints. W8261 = -0.03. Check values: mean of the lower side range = 186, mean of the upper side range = 163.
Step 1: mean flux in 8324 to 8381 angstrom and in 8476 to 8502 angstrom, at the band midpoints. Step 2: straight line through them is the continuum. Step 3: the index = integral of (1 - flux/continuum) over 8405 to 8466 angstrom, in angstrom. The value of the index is -1.64 angstrom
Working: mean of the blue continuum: 176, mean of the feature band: 175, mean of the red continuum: 166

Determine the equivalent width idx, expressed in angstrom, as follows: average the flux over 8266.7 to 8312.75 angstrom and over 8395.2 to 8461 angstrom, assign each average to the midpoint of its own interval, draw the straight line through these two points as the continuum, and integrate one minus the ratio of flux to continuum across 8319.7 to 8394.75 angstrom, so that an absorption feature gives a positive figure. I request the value 1.3 angstrom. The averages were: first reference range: 183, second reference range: 175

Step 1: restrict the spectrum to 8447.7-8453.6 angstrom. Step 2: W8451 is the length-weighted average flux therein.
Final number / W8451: 172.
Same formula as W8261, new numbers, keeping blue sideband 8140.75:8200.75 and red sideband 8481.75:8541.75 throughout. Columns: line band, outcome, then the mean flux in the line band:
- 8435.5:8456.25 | -0.04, 175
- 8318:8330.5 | -0.01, 178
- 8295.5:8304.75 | -0.04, 185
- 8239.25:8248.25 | 0.02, 177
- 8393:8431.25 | -0.03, 175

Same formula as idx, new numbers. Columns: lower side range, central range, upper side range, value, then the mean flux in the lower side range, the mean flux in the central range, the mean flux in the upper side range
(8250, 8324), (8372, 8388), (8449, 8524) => 0.1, 184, 175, 169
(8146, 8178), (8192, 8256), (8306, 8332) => 1.1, 187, 181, 179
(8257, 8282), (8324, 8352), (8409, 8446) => 1.1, 186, 174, 174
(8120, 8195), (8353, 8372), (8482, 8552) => -0.7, 186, 179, 161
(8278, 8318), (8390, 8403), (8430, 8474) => 0.1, 183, 175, 173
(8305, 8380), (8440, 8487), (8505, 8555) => -2.2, 177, 174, 160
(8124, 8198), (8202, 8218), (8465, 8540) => 0.3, 186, 180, 167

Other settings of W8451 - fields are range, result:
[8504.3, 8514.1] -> 172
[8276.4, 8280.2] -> 189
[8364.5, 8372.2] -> 179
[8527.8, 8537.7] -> 165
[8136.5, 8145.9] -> 186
